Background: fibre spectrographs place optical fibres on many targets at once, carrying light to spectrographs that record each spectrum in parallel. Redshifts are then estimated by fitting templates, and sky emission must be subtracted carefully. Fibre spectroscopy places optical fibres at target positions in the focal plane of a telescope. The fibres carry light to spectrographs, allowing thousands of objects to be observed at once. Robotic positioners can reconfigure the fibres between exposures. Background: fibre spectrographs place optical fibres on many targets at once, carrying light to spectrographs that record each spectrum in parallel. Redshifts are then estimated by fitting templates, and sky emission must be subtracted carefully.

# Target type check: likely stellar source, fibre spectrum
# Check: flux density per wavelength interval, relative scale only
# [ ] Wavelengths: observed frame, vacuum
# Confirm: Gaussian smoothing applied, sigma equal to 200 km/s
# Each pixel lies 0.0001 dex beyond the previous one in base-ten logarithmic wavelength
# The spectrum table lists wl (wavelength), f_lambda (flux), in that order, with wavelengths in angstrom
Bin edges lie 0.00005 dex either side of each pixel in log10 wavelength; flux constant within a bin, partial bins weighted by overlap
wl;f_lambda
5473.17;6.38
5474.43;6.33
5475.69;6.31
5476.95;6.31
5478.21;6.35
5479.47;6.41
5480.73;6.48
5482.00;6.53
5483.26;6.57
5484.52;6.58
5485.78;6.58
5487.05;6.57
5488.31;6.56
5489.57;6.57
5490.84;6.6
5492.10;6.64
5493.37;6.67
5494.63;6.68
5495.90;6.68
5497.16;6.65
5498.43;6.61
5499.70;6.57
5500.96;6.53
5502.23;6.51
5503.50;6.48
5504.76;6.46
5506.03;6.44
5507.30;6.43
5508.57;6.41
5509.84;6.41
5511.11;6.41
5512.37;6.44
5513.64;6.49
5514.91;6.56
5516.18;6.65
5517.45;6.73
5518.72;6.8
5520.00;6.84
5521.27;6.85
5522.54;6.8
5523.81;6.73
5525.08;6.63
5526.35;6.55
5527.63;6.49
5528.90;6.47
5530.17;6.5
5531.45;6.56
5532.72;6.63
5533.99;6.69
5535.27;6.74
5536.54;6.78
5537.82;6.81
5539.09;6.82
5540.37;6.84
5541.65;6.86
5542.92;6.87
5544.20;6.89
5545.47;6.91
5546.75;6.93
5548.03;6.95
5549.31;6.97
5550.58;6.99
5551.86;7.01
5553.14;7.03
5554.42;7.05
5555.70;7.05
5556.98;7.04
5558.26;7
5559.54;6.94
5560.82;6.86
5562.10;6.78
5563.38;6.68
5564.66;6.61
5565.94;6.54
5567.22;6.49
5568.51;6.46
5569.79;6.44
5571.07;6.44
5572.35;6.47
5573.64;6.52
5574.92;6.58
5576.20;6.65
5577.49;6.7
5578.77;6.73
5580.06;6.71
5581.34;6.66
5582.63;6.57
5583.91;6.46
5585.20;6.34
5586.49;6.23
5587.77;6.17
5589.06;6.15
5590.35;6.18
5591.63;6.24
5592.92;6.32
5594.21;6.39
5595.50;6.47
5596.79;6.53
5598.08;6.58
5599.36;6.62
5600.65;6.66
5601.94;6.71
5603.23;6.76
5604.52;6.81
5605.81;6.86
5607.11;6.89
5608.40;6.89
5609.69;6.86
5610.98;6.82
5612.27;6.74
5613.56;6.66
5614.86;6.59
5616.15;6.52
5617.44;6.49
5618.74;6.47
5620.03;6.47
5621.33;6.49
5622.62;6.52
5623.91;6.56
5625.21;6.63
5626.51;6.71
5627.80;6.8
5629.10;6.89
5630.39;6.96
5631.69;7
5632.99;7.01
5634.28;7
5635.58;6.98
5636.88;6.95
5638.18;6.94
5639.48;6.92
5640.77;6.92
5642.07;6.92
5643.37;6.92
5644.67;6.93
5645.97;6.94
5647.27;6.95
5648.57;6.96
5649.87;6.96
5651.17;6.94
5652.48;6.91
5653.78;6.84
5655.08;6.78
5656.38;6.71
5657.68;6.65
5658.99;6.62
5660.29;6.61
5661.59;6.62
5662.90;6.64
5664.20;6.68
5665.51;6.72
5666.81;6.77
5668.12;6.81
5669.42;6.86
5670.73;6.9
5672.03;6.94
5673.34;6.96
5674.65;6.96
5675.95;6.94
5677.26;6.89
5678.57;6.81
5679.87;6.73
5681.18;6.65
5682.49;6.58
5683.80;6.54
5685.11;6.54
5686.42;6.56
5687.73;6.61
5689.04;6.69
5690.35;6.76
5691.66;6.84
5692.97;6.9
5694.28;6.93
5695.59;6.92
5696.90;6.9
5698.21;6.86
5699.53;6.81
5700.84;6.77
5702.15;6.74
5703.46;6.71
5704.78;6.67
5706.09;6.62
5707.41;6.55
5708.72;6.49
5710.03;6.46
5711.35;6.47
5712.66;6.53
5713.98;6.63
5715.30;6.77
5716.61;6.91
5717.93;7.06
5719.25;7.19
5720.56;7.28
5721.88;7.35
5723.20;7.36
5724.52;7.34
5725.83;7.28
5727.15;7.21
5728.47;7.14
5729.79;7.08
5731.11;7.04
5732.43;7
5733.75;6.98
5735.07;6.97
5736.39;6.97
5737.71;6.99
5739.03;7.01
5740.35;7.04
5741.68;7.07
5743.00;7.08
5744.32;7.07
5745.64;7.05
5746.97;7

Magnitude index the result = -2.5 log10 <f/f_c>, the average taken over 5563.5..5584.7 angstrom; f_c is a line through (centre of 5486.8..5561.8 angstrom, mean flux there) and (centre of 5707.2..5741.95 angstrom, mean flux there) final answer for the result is 0.03 mag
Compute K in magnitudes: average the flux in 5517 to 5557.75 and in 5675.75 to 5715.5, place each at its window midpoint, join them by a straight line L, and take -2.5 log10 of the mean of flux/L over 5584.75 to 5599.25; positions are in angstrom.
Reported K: 0.07 mag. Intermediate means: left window 6.81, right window 6.7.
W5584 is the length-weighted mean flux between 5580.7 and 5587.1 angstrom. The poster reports 6.45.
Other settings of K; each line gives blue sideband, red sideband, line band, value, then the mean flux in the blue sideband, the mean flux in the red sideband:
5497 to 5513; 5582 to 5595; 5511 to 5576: -0.05 mag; 6.48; 6.31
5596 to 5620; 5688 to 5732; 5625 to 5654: -0.03 mag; 6.69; 6.89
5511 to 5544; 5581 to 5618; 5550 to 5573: -0.02 mag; 6.68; 6.56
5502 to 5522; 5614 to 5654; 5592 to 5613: 0.01 mag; 6.56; 6.81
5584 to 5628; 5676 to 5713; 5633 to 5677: -0.03 mag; 6.56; 6.7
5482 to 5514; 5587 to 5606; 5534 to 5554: -0.06 mag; 6.54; 6.49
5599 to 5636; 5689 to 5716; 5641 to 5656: -0.03 mag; 6.74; 6.72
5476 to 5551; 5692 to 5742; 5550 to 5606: 0.02 mag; 6.63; 6.92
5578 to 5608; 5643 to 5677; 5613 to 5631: 0.01 mag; 6.53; 6.83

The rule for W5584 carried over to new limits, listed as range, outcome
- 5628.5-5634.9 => 6.98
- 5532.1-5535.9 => 6.68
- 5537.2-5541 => 6.82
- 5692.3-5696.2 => 6.92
